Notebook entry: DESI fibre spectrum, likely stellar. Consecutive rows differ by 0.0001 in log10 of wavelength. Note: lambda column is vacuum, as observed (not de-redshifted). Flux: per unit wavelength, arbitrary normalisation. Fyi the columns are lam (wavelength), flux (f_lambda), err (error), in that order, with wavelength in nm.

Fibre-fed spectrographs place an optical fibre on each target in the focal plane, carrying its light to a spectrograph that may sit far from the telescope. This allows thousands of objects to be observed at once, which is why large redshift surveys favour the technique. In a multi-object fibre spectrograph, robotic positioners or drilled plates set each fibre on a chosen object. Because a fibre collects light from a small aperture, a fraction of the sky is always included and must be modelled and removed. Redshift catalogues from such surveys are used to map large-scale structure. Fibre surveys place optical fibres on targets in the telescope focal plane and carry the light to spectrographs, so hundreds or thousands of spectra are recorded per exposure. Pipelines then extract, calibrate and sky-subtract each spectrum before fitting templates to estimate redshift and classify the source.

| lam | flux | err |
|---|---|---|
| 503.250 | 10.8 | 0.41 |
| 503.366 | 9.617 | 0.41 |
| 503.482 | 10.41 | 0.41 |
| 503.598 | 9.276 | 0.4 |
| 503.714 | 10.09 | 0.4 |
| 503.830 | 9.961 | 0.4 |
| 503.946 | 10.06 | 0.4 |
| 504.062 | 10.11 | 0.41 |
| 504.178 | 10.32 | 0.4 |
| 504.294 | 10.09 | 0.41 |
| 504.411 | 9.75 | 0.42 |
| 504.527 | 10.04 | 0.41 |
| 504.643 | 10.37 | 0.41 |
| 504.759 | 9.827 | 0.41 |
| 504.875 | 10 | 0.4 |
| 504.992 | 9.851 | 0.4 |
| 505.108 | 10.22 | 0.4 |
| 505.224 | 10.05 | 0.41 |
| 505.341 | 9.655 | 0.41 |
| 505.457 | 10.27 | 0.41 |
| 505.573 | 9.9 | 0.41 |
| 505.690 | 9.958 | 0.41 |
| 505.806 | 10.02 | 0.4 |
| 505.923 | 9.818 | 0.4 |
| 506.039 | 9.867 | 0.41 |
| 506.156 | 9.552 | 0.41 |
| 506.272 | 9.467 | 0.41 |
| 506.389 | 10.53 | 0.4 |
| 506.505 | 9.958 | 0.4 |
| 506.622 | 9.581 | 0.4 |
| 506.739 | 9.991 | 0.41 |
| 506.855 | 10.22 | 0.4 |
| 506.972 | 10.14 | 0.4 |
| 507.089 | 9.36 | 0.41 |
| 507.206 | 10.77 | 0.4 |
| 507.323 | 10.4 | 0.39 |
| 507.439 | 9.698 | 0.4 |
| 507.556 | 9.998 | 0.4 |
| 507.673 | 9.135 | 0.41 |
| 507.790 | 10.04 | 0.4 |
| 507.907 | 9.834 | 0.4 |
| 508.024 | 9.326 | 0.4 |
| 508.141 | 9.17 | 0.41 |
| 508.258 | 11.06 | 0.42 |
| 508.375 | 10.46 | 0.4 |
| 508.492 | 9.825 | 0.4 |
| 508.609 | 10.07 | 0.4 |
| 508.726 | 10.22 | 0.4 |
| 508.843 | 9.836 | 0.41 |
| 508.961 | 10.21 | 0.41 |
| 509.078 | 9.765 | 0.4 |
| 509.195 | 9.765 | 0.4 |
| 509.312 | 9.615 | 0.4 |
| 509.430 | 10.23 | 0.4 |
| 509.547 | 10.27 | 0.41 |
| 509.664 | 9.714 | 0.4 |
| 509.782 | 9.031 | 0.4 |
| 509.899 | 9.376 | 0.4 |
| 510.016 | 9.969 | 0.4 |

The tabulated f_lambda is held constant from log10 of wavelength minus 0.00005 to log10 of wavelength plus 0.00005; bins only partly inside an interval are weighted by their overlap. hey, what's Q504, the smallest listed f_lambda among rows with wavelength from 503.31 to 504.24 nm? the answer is 9.276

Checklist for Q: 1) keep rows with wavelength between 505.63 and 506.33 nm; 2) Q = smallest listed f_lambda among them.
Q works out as 9.467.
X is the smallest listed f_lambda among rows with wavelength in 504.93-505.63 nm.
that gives 9.655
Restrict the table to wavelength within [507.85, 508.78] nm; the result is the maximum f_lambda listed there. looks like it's 11.06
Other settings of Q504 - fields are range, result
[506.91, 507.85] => 9.135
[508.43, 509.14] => 9.765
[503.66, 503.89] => 9.961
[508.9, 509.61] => 9.615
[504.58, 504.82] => 9.827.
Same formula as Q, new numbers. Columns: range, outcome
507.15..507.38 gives 10.4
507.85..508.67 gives 9.17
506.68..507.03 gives 9.991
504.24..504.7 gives 9.75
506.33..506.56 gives 9.958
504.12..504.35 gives 10.09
